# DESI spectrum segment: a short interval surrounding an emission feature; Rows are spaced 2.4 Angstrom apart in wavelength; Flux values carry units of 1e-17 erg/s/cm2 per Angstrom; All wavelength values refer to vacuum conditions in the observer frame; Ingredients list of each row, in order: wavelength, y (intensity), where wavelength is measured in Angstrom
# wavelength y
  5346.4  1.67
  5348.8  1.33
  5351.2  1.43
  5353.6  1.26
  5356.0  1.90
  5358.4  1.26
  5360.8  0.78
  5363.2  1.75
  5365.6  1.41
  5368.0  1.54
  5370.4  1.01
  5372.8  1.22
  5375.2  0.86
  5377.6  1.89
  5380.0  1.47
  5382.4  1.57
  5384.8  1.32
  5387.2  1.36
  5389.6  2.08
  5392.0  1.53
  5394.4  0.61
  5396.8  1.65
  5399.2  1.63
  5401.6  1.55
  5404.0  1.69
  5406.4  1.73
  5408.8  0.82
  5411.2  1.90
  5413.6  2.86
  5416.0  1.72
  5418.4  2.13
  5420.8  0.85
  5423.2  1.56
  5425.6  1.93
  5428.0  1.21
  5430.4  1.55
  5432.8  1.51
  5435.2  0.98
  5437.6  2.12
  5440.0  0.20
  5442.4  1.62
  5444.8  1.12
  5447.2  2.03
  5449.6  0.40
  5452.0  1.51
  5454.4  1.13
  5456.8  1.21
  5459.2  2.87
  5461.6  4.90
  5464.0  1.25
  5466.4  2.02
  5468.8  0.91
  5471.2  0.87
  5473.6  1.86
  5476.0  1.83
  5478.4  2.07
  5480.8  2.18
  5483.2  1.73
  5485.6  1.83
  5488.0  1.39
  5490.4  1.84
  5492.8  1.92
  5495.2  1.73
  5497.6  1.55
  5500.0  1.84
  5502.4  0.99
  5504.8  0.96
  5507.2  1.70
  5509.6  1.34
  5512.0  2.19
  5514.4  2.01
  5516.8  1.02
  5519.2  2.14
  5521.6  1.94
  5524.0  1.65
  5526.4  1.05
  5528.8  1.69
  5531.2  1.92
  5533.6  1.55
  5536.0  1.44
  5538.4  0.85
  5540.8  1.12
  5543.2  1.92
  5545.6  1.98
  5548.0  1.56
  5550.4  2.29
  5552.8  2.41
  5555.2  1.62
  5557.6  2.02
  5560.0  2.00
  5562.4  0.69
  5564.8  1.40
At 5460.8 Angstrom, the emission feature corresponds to H-beta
